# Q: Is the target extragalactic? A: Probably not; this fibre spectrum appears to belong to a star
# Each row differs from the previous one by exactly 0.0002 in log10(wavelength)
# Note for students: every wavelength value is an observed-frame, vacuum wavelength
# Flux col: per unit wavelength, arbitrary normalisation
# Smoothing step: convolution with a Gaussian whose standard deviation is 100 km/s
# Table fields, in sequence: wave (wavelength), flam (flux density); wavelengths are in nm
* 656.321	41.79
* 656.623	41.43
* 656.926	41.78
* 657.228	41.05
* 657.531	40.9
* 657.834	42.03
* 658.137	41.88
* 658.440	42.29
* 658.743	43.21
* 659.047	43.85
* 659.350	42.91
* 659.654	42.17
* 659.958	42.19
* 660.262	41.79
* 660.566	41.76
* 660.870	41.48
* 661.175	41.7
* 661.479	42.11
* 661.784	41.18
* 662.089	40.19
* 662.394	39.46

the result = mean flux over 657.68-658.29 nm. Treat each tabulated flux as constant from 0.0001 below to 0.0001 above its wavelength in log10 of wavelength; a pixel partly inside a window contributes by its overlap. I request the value 42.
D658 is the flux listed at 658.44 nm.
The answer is 42.29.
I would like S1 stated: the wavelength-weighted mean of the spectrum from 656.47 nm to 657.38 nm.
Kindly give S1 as 41.4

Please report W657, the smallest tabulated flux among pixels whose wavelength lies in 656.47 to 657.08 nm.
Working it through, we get 41.43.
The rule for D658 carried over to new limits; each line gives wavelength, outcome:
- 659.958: 42.19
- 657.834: 42.03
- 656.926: 41.78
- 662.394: 39.46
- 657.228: 41.05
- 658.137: 41.88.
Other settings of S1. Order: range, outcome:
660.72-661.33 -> 41.6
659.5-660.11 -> 42.2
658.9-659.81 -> 43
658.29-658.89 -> 42.8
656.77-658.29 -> 41.5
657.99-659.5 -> 42.8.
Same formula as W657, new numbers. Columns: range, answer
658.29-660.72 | 41.76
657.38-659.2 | 40.9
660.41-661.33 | 41.48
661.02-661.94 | 41.18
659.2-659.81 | 42.17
